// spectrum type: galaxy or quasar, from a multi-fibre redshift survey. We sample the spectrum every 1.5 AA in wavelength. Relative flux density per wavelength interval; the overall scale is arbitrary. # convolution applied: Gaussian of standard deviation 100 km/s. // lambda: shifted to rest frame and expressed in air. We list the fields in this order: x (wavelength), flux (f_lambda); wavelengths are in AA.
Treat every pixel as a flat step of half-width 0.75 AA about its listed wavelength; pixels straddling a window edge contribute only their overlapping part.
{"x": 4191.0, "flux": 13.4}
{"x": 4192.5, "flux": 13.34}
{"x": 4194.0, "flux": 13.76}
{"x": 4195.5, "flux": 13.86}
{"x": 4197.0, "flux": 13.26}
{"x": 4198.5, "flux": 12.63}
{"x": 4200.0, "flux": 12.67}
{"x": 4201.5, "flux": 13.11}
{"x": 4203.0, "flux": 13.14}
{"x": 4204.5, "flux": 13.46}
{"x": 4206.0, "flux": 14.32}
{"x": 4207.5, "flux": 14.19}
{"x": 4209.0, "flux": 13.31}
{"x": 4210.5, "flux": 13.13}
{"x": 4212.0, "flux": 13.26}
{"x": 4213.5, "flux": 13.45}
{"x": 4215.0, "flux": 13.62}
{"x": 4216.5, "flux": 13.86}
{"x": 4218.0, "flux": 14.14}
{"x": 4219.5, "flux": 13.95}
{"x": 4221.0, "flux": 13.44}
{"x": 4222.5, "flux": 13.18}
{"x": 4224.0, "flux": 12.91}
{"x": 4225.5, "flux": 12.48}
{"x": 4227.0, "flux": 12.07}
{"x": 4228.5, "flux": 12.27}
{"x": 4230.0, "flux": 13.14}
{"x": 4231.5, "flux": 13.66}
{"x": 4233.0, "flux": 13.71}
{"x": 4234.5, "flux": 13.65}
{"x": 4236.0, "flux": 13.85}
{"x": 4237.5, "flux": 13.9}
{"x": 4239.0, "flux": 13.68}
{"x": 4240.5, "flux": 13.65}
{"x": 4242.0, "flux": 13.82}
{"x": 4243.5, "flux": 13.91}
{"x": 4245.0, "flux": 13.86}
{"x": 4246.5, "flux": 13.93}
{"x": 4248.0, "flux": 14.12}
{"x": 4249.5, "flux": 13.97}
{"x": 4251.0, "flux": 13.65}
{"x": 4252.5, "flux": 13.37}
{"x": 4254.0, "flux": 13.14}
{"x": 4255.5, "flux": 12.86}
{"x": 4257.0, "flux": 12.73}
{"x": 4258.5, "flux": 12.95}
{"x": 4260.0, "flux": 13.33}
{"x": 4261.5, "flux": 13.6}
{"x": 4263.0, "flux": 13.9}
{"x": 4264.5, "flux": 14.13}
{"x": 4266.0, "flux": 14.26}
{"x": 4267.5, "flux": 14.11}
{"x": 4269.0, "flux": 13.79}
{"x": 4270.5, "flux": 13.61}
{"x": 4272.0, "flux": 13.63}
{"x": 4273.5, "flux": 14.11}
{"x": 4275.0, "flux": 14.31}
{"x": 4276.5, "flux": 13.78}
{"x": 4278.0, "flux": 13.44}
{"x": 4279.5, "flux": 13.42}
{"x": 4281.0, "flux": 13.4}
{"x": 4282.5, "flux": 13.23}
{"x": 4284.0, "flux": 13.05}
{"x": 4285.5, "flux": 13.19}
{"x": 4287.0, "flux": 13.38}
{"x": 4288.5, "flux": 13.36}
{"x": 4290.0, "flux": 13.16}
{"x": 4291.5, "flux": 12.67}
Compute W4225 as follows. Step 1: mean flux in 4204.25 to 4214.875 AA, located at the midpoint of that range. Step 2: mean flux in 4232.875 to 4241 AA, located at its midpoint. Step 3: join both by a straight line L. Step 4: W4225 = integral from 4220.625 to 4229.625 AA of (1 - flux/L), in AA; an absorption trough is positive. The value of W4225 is 0.64 AA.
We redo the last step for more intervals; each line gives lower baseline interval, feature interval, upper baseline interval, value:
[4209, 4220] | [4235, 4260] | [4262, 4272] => 0.41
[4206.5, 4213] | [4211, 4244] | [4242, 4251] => 0.66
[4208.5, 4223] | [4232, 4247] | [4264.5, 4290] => -0.24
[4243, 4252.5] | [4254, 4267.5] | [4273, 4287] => 0.24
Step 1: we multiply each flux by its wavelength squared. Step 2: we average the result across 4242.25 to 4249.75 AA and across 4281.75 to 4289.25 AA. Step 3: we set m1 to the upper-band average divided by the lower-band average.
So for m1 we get 1.0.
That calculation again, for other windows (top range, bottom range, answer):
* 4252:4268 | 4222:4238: 1.04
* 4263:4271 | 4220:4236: 1.09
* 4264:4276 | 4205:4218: 1.05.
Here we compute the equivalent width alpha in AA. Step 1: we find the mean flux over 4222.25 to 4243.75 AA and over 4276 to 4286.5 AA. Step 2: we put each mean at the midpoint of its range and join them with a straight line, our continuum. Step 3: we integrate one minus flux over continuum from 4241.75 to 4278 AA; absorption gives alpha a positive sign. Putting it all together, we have -0.98 AA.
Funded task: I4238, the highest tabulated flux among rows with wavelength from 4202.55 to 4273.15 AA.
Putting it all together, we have 14.32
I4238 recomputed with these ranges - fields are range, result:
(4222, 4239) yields 13.9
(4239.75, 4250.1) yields 14.12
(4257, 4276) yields 14.31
